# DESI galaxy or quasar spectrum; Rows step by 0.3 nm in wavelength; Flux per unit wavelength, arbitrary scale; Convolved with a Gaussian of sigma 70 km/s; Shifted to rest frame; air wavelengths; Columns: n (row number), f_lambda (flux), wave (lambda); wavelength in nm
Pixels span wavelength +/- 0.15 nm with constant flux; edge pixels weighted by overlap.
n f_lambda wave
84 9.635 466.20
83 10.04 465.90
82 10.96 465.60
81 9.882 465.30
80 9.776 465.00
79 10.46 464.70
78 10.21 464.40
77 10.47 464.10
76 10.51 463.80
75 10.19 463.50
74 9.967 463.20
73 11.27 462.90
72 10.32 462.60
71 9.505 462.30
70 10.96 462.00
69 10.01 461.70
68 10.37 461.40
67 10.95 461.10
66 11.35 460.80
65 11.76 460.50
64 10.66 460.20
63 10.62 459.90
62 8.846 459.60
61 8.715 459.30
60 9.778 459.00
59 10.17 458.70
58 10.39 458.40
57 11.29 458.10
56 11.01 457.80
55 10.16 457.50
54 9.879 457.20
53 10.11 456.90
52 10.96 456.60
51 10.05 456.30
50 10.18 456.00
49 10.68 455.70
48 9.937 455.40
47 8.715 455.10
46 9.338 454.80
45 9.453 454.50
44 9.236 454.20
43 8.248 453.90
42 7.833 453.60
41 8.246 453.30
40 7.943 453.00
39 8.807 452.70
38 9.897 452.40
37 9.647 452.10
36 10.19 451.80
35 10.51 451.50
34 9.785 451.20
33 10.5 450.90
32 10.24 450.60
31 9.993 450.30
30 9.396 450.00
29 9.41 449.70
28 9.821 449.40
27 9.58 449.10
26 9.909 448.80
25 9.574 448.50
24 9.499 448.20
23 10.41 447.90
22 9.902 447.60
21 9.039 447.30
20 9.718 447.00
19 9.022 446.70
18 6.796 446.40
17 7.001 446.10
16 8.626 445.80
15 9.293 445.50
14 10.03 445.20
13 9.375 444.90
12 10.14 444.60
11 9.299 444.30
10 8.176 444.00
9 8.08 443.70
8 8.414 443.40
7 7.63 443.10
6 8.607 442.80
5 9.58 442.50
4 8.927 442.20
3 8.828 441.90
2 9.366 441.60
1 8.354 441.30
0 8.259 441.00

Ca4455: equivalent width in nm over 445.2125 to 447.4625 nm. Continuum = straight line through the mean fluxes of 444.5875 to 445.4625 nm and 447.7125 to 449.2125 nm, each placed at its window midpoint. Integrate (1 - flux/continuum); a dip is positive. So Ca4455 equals 0.27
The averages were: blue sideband 9.73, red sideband 9.8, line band 8.6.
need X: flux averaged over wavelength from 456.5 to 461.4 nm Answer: 10.4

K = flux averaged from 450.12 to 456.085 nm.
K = 9.46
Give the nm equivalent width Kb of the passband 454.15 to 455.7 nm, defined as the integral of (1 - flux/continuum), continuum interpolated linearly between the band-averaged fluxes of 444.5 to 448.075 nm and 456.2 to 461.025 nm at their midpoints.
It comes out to 0.08 nm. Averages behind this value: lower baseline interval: 9.1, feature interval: 9.47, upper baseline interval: 10.4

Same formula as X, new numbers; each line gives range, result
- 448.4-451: 9.82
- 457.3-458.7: 10.6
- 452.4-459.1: 9.66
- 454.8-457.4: 10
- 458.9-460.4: 9.79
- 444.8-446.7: 8.54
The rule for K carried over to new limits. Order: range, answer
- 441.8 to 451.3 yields 9.21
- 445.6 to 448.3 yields 8.89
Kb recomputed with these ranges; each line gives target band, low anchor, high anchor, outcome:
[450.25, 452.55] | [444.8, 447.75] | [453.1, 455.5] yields -0.33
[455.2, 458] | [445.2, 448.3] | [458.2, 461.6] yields -0.09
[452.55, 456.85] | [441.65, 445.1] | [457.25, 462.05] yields 0.29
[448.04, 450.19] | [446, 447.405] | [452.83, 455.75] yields -0.28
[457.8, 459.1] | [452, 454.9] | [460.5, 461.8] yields -0.05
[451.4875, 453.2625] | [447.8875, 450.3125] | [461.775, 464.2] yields 0.09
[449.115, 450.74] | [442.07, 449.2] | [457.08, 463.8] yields -0.06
